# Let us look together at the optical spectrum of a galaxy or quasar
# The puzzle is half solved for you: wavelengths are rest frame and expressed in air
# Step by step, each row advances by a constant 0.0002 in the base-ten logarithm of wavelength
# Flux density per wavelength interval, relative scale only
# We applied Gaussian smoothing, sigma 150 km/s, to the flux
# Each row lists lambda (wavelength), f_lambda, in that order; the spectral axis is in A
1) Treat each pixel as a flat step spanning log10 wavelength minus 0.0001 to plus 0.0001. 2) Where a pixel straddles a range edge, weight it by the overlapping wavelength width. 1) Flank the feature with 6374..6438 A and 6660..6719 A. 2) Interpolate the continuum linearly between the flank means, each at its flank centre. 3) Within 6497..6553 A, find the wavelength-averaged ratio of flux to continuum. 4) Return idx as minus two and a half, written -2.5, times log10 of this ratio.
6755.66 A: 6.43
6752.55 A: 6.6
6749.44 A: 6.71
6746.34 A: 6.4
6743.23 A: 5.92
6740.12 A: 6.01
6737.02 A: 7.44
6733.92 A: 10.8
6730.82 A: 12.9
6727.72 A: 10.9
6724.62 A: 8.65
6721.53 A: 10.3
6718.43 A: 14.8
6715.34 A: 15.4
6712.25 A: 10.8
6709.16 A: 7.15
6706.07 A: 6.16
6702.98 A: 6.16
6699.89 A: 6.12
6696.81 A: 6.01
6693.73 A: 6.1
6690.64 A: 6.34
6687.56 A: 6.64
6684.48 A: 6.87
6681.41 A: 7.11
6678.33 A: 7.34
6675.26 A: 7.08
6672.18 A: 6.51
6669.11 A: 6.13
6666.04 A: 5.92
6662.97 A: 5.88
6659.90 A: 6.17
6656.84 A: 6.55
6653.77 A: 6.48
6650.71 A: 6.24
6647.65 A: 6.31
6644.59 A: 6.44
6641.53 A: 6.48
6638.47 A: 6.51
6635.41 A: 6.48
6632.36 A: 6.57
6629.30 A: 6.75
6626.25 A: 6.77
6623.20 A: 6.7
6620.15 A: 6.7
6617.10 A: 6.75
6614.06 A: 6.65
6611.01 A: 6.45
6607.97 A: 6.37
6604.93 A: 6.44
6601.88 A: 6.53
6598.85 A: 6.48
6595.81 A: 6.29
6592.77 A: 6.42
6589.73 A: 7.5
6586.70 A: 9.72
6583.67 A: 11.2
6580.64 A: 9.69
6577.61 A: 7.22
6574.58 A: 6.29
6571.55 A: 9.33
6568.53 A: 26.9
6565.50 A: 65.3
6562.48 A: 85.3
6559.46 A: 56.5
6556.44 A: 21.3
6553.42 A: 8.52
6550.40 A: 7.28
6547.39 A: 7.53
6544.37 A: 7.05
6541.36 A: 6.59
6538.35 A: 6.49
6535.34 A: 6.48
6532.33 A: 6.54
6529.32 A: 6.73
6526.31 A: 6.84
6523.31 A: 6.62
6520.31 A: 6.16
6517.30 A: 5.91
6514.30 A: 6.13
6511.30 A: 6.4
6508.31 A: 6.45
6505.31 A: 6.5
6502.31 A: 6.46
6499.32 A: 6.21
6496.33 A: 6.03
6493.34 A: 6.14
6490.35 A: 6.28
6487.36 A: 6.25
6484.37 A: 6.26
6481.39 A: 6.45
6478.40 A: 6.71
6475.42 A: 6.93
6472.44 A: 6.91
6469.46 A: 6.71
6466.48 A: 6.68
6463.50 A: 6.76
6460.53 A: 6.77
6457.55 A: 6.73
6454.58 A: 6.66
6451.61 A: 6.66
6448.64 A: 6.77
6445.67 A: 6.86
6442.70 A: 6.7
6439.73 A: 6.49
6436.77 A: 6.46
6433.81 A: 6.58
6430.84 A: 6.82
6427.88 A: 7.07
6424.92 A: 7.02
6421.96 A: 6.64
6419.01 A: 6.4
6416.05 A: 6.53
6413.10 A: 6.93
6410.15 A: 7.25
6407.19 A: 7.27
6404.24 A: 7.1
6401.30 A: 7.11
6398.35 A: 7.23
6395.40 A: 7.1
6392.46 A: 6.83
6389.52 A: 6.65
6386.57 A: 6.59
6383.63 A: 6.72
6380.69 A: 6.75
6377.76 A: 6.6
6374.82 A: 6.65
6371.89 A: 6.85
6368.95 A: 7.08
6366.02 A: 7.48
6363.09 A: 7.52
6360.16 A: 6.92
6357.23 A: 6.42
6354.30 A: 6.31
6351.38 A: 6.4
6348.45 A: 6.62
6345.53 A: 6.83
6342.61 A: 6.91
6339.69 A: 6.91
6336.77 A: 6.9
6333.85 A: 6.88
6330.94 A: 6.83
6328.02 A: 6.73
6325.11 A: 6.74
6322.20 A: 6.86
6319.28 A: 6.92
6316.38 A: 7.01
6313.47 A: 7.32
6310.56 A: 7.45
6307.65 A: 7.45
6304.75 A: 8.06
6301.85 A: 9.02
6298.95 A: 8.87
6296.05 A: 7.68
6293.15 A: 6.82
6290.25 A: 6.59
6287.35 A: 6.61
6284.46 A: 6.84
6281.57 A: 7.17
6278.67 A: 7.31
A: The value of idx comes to 0.08 mag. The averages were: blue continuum 6.84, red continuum 7.46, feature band 6.61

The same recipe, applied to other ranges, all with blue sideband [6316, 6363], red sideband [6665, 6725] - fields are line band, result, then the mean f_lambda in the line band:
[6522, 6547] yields 0.10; 6.71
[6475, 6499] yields 0.14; 6.35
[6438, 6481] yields 0.07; 6.73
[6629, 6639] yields 0.17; 6.56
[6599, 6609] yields 0.18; 6.46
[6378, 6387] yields 0.04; 6.69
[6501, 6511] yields 0.13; 6.46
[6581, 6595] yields -0.15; 8.67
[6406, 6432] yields 0.02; 6.88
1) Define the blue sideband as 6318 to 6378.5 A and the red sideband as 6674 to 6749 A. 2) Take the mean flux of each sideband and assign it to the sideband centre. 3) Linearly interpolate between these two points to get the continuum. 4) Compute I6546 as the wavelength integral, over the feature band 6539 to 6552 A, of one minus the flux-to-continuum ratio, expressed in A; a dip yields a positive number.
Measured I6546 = 0.9 A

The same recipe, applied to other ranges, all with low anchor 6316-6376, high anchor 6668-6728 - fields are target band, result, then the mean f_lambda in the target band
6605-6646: 6.5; 6.58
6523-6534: 1.2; 6.68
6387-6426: 0.8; 6.92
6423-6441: 1.0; 6.74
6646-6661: 3.0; 6.36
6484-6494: 1.5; 6.23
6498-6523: 3.8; 6.29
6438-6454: 1.1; 6.69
